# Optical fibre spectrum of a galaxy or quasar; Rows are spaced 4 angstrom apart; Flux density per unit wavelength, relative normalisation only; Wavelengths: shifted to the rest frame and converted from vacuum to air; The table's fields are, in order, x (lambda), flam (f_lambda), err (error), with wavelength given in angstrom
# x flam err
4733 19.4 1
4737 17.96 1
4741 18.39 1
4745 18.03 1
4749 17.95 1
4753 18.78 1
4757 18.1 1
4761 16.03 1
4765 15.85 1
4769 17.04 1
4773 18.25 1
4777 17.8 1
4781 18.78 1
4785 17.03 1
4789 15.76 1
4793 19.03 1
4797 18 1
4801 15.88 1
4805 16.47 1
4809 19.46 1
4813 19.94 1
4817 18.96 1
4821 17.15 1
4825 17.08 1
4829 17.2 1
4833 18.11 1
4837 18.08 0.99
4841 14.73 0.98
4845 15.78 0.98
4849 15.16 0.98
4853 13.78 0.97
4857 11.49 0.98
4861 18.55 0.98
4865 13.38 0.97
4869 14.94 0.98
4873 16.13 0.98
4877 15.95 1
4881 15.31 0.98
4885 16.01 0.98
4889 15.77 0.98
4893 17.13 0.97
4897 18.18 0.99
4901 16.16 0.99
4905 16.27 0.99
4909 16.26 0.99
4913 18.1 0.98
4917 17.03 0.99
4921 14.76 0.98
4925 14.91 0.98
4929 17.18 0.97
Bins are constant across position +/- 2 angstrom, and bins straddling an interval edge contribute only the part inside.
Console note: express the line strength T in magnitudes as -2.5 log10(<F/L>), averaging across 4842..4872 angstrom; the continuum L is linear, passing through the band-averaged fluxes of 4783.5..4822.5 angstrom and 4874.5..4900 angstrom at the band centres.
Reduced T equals 0.14 mag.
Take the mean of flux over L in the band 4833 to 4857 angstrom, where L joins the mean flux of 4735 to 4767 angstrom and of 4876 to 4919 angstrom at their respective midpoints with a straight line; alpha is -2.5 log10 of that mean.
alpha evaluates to 0.11 mag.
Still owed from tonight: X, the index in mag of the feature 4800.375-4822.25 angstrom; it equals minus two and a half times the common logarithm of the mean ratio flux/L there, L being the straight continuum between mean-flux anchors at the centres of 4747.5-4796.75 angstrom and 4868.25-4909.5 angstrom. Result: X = -0.064 mag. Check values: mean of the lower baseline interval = 17.5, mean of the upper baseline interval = 16.2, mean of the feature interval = 18.1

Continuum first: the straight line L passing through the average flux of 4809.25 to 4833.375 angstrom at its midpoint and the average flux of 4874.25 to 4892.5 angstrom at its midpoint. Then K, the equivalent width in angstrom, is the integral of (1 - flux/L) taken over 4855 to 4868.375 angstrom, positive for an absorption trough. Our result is 1.7 angstrom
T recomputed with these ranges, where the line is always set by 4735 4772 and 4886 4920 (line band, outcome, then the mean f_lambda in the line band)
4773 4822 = -0.03 mag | 17.9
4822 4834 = -0.01 mag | 17.4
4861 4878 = 0.10 mag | 15.5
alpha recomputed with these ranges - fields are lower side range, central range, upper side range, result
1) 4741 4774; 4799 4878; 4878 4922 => 0.03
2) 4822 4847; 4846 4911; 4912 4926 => 0.06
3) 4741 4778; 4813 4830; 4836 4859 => -0.15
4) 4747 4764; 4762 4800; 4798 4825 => 0.02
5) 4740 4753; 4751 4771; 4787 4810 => 0.05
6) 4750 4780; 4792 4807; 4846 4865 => -0.05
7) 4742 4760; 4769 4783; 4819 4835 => -0.01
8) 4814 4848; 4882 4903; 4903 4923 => 0.00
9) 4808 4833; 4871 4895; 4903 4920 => 0.08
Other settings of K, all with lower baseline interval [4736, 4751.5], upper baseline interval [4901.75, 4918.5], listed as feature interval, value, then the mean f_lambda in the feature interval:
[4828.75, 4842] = 0.2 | 17.2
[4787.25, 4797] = 0.1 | 17.6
